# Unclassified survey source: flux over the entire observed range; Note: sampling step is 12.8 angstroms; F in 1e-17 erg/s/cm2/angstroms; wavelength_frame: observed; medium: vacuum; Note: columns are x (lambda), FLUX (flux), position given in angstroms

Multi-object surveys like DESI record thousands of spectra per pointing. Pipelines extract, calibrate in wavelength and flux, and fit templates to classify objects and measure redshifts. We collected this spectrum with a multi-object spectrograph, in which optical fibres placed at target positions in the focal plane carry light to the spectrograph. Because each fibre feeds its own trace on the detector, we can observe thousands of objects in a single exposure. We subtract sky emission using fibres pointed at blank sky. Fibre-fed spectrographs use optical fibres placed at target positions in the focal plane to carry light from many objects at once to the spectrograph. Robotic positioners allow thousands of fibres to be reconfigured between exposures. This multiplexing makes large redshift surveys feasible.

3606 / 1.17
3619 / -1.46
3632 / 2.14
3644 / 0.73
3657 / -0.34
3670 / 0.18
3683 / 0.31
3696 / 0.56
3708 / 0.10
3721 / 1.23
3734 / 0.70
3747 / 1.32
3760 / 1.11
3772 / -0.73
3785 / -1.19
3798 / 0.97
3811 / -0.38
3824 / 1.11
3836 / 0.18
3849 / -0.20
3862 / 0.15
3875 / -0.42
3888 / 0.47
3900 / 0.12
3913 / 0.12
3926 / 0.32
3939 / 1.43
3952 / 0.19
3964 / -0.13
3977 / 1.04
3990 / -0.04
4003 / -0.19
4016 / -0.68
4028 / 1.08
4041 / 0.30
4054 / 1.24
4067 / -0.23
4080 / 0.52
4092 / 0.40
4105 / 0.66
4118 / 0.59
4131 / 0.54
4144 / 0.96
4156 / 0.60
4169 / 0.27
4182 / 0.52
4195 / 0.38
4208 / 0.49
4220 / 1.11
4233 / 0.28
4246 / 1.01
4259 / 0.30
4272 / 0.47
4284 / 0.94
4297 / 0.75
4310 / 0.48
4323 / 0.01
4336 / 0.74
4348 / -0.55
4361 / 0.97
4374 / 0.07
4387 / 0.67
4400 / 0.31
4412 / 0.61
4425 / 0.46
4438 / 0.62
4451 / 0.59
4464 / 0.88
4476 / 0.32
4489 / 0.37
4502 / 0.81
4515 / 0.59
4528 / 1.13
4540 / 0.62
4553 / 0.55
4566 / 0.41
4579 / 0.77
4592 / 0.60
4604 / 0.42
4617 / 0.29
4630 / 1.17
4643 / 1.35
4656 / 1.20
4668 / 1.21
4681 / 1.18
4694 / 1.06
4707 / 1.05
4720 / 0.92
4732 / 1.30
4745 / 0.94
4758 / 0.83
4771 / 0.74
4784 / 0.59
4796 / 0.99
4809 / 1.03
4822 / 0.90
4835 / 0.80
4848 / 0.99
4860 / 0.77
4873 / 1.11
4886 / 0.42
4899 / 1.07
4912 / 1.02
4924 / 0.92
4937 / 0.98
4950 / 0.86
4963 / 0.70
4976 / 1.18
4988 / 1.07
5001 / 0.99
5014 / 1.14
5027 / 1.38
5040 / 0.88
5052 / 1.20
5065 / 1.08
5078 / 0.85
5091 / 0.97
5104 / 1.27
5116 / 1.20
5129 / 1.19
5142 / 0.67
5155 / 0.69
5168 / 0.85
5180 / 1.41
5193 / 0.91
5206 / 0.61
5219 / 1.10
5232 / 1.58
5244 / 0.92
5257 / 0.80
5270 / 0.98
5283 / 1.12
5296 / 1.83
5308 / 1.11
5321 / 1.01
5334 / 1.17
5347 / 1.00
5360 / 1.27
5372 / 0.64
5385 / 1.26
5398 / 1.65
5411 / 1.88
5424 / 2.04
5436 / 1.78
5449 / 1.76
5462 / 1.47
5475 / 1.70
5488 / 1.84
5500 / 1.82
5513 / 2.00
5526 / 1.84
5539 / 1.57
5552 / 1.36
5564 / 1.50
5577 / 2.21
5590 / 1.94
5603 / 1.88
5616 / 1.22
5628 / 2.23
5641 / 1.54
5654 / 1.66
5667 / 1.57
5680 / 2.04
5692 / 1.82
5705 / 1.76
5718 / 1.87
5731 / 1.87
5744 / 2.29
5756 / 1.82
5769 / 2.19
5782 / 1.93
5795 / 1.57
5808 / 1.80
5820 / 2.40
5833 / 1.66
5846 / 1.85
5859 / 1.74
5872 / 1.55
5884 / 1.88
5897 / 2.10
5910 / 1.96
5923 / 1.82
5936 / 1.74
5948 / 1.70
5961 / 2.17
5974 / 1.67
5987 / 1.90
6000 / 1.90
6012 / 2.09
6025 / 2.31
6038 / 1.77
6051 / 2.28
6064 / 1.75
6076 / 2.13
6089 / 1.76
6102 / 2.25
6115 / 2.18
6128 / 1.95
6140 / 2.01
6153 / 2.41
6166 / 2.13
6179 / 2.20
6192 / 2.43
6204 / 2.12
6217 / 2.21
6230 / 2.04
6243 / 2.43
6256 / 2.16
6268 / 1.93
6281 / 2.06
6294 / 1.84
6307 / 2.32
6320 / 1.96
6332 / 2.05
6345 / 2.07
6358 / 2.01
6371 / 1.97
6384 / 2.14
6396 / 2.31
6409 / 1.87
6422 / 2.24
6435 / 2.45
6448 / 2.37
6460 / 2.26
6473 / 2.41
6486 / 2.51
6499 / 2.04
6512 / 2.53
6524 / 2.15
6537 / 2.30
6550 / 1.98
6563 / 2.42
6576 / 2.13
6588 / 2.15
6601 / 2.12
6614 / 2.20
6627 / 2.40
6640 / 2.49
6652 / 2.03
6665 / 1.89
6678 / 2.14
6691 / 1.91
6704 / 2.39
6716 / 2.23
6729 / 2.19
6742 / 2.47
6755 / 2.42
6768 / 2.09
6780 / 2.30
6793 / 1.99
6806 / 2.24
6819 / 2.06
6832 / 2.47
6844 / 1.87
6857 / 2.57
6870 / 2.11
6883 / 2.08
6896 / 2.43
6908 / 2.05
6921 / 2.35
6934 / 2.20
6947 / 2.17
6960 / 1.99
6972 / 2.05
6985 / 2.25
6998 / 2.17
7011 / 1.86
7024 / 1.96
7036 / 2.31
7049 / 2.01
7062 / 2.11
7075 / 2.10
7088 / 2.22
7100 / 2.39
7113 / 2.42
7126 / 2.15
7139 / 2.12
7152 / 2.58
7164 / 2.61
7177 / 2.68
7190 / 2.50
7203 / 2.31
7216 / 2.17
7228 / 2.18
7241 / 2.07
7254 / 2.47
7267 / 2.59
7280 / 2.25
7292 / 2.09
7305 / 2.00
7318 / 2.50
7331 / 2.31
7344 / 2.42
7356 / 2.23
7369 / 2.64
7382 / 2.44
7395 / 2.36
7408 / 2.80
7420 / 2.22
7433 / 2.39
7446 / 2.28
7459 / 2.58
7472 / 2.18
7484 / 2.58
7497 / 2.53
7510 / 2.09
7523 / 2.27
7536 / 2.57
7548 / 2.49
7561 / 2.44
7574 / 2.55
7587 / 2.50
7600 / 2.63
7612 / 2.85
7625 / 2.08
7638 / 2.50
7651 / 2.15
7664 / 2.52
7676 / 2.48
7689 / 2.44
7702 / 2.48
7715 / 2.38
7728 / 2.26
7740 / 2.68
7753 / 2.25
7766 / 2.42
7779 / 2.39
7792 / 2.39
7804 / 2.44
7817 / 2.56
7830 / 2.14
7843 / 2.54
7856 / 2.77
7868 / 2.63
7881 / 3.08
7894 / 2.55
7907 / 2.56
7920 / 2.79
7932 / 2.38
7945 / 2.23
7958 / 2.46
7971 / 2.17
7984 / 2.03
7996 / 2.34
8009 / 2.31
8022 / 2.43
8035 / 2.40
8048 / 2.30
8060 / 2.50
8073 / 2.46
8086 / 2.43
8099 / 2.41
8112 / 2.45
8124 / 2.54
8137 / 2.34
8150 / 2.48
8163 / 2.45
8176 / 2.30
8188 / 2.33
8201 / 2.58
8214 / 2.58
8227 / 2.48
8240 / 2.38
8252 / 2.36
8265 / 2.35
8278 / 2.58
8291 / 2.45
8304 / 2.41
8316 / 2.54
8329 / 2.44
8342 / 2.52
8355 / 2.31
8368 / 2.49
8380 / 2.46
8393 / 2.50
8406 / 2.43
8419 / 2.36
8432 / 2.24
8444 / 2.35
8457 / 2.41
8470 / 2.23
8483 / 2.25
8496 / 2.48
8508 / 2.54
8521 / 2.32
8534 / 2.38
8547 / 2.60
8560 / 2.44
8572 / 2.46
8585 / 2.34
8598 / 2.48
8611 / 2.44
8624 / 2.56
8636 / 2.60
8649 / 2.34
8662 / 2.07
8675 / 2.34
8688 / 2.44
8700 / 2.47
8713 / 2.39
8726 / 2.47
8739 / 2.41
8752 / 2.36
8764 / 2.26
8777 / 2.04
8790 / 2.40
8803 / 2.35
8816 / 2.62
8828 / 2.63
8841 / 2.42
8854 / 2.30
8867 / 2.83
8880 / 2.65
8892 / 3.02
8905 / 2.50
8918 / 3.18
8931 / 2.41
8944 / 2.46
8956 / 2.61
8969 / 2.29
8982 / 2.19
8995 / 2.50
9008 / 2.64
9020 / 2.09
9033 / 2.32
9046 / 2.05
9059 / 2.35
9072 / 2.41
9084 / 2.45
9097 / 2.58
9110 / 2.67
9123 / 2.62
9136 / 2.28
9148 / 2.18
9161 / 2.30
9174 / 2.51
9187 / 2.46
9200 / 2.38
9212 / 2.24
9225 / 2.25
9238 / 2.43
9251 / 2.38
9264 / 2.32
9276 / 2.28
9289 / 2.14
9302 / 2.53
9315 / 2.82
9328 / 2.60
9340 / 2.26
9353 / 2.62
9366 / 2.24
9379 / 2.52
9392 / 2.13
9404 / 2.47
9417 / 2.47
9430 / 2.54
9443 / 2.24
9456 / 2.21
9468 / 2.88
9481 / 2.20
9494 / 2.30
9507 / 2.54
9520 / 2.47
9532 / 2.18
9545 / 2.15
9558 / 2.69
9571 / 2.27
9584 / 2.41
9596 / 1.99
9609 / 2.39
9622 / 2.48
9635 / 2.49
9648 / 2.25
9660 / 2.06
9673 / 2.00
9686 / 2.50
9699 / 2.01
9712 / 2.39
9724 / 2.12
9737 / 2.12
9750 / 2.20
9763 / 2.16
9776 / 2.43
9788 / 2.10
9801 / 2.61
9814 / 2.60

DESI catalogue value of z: 0.354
